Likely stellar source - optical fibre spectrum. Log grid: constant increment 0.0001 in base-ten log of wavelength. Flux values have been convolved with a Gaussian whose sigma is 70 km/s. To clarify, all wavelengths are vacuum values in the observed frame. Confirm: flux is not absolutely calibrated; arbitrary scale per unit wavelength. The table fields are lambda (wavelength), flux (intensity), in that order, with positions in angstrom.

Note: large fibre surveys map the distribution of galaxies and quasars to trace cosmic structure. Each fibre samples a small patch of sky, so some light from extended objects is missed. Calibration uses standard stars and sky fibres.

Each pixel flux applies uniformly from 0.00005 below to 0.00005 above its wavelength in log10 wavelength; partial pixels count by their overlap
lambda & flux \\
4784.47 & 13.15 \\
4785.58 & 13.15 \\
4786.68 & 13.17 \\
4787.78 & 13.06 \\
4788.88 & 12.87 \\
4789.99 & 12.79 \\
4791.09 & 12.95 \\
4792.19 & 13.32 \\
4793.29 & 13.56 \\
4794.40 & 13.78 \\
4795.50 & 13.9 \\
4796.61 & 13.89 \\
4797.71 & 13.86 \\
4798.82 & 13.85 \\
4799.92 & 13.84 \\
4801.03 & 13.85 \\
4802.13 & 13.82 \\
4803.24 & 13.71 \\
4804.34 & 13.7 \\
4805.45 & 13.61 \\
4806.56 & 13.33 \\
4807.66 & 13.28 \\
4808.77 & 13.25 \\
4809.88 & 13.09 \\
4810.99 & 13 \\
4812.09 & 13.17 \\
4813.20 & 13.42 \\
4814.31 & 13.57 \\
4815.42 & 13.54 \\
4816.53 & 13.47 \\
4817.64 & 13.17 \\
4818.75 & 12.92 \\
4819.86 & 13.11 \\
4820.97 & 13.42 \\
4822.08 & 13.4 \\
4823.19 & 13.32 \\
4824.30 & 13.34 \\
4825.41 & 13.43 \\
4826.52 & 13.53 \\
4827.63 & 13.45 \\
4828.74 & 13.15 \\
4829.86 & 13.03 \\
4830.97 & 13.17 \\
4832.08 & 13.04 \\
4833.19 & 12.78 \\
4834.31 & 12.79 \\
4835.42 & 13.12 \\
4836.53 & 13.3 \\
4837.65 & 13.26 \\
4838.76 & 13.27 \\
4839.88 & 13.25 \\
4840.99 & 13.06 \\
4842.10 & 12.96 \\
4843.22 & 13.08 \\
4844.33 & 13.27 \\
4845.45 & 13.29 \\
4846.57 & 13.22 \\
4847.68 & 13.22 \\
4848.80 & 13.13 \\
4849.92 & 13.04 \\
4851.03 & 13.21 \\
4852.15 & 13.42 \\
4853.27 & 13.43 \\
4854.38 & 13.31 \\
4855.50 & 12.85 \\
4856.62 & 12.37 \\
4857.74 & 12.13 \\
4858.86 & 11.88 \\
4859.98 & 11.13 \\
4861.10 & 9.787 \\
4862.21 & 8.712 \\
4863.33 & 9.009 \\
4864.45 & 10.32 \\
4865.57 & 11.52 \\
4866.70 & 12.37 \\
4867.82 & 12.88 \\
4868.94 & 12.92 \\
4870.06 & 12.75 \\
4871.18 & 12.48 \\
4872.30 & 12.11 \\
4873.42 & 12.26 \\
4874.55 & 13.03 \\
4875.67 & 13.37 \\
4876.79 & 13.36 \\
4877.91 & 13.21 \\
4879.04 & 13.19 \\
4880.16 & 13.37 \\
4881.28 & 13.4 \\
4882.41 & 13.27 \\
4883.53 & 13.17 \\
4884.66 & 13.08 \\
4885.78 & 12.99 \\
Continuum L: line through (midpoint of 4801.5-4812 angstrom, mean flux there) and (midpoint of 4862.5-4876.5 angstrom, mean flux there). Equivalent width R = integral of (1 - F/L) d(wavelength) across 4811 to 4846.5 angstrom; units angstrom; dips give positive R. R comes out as -0.79 angstrom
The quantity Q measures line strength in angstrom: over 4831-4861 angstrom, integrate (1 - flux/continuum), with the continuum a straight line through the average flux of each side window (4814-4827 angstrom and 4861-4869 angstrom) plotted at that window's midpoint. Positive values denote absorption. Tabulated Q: -2.5 angstrom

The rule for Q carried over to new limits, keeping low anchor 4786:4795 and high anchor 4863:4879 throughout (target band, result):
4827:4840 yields -0.41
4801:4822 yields -0.66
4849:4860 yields -0.23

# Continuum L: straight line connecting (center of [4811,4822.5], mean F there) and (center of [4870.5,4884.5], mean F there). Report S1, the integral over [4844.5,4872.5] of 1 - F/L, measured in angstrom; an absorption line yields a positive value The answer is 2.0 angstrom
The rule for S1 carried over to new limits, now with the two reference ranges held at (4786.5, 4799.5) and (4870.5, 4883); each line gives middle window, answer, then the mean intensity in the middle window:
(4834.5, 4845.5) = 0.02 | 13.2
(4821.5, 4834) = 0.02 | 13.2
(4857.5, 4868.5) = 1.78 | 11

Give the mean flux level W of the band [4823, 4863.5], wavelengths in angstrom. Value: 12.8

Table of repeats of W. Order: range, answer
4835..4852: 13.2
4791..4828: 13.5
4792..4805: 13.8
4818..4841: 13.2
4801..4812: 13.4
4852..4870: 11.7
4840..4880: 12.5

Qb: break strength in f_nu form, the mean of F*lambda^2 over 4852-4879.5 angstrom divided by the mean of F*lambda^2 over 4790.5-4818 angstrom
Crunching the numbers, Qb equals 0.9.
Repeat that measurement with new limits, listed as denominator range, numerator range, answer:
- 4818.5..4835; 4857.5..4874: 0.88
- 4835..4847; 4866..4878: 0.98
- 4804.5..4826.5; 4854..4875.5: 0.90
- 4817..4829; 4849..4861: 0.96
